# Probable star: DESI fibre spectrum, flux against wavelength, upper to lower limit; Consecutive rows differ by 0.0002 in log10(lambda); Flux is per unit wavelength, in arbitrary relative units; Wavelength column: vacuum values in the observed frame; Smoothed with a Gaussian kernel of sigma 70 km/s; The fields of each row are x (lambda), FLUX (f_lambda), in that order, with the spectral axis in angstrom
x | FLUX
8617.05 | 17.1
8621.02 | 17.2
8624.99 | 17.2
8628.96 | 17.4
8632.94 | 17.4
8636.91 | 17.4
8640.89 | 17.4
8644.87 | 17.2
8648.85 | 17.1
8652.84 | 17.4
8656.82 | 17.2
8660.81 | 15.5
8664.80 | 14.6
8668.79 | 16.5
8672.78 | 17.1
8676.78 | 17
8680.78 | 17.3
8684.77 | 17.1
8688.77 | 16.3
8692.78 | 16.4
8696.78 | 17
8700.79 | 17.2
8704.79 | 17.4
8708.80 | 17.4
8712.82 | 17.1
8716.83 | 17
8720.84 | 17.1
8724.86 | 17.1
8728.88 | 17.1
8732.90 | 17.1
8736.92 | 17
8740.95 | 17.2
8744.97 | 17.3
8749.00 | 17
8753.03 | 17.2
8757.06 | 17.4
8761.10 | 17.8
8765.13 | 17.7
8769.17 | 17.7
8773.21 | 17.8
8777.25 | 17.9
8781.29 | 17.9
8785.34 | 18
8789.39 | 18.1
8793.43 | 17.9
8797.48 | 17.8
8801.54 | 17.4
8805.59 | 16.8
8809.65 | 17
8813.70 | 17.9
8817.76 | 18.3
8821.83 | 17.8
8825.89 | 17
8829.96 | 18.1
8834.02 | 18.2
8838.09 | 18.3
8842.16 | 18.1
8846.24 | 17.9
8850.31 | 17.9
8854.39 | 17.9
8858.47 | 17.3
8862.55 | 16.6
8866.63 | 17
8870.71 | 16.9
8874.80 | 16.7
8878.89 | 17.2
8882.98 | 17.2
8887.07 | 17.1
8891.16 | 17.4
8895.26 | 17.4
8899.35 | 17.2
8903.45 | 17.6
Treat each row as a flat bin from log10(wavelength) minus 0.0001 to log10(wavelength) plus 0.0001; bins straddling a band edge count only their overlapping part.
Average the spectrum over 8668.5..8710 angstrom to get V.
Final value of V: 17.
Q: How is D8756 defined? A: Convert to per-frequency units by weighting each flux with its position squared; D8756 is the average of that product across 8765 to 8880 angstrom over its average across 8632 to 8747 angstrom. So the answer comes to 1.1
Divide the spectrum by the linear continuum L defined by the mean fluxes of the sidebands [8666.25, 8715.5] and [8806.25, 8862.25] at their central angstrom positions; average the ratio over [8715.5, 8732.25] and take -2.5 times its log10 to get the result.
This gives 0.00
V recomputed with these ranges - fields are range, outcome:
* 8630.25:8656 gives 17.3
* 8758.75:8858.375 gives 17.8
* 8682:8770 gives 17.2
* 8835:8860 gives 17.9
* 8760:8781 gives 17.8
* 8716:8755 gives 17.1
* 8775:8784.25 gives 17.9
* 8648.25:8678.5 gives 16.5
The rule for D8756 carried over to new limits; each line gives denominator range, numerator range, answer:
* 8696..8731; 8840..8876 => 1.05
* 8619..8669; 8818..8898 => 1.09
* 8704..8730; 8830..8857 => 1.08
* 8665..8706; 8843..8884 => 1.07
